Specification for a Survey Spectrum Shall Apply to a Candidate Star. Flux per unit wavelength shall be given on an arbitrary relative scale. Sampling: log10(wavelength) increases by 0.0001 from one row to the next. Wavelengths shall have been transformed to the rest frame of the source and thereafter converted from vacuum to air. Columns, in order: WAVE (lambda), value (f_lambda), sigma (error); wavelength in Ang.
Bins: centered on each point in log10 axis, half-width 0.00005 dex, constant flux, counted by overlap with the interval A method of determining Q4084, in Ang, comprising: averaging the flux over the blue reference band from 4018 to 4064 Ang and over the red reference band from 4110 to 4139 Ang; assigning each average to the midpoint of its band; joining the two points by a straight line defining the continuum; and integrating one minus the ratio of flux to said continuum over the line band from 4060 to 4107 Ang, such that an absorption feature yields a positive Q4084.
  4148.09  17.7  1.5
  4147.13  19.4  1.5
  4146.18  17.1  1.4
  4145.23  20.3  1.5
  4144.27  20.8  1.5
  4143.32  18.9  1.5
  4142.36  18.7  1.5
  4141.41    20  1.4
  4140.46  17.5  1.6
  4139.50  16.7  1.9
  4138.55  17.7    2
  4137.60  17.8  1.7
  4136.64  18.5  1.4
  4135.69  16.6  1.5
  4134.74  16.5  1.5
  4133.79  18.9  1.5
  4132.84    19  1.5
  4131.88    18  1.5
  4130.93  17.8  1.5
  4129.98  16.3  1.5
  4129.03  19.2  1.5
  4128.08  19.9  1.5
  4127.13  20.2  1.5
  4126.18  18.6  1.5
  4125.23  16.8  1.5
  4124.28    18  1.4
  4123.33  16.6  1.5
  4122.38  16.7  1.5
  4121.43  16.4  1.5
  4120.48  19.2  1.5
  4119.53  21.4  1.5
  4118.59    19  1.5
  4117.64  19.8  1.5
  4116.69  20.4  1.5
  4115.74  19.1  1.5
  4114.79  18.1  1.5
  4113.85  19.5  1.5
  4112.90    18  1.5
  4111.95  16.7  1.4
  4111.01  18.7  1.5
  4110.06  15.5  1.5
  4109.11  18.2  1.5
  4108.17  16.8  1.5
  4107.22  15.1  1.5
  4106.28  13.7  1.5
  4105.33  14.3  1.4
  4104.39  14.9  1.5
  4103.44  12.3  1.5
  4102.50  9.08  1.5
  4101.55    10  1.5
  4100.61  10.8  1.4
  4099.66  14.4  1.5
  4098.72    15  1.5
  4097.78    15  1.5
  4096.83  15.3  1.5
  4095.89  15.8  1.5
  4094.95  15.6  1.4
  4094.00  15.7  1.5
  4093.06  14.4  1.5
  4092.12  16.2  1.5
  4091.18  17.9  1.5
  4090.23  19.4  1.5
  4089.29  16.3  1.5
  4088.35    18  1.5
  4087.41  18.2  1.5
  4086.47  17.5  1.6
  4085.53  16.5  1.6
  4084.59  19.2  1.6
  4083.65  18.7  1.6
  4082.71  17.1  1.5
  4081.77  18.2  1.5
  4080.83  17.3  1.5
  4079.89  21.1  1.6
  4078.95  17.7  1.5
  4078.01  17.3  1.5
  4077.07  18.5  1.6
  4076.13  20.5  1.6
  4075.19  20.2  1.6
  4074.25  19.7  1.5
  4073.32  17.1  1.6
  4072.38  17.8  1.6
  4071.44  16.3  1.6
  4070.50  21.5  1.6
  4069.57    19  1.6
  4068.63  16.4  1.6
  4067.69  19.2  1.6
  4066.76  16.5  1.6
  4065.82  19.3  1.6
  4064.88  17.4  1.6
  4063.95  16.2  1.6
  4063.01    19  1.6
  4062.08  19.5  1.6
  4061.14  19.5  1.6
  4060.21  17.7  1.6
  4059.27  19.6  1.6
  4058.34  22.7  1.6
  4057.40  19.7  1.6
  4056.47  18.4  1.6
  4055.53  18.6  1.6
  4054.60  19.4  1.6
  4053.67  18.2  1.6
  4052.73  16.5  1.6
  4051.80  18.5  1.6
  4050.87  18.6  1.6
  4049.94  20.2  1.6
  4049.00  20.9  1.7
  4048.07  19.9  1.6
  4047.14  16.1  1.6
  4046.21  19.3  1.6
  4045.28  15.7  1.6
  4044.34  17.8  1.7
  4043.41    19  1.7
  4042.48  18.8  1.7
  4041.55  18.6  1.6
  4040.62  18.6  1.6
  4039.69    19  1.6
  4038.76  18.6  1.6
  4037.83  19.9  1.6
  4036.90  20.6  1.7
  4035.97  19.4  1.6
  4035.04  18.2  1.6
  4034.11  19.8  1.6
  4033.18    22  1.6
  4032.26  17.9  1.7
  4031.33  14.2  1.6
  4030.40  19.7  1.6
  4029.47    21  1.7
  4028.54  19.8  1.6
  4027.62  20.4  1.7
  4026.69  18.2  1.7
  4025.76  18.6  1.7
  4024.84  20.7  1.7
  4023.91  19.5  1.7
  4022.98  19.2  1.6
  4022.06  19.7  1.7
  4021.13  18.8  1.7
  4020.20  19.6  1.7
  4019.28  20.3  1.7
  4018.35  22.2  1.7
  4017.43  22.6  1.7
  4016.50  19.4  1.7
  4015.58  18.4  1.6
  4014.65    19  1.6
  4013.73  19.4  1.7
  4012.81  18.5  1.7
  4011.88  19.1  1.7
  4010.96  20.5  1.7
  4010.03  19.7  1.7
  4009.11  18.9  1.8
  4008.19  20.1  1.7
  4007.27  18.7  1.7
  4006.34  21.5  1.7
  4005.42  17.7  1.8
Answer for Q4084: 4.6 Ang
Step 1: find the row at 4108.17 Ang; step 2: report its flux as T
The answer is 16.8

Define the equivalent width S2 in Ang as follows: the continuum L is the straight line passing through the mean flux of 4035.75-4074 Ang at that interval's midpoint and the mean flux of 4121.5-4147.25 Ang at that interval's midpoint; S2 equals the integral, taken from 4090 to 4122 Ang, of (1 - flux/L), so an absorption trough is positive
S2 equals 3.8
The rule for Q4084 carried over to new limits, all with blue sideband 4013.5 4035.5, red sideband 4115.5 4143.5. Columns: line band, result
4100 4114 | 2.8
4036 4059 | 0.4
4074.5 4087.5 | 0.3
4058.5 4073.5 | 0.5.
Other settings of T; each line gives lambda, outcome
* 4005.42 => 17.7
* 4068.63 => 16.4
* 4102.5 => 9.08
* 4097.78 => 15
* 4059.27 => 19.6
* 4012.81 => 18.5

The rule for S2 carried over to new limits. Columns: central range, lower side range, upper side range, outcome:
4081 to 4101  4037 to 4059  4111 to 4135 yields 2.30 Ang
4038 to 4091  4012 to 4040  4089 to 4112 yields -4.21 Ang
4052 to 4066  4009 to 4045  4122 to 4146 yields 0.19 Ang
